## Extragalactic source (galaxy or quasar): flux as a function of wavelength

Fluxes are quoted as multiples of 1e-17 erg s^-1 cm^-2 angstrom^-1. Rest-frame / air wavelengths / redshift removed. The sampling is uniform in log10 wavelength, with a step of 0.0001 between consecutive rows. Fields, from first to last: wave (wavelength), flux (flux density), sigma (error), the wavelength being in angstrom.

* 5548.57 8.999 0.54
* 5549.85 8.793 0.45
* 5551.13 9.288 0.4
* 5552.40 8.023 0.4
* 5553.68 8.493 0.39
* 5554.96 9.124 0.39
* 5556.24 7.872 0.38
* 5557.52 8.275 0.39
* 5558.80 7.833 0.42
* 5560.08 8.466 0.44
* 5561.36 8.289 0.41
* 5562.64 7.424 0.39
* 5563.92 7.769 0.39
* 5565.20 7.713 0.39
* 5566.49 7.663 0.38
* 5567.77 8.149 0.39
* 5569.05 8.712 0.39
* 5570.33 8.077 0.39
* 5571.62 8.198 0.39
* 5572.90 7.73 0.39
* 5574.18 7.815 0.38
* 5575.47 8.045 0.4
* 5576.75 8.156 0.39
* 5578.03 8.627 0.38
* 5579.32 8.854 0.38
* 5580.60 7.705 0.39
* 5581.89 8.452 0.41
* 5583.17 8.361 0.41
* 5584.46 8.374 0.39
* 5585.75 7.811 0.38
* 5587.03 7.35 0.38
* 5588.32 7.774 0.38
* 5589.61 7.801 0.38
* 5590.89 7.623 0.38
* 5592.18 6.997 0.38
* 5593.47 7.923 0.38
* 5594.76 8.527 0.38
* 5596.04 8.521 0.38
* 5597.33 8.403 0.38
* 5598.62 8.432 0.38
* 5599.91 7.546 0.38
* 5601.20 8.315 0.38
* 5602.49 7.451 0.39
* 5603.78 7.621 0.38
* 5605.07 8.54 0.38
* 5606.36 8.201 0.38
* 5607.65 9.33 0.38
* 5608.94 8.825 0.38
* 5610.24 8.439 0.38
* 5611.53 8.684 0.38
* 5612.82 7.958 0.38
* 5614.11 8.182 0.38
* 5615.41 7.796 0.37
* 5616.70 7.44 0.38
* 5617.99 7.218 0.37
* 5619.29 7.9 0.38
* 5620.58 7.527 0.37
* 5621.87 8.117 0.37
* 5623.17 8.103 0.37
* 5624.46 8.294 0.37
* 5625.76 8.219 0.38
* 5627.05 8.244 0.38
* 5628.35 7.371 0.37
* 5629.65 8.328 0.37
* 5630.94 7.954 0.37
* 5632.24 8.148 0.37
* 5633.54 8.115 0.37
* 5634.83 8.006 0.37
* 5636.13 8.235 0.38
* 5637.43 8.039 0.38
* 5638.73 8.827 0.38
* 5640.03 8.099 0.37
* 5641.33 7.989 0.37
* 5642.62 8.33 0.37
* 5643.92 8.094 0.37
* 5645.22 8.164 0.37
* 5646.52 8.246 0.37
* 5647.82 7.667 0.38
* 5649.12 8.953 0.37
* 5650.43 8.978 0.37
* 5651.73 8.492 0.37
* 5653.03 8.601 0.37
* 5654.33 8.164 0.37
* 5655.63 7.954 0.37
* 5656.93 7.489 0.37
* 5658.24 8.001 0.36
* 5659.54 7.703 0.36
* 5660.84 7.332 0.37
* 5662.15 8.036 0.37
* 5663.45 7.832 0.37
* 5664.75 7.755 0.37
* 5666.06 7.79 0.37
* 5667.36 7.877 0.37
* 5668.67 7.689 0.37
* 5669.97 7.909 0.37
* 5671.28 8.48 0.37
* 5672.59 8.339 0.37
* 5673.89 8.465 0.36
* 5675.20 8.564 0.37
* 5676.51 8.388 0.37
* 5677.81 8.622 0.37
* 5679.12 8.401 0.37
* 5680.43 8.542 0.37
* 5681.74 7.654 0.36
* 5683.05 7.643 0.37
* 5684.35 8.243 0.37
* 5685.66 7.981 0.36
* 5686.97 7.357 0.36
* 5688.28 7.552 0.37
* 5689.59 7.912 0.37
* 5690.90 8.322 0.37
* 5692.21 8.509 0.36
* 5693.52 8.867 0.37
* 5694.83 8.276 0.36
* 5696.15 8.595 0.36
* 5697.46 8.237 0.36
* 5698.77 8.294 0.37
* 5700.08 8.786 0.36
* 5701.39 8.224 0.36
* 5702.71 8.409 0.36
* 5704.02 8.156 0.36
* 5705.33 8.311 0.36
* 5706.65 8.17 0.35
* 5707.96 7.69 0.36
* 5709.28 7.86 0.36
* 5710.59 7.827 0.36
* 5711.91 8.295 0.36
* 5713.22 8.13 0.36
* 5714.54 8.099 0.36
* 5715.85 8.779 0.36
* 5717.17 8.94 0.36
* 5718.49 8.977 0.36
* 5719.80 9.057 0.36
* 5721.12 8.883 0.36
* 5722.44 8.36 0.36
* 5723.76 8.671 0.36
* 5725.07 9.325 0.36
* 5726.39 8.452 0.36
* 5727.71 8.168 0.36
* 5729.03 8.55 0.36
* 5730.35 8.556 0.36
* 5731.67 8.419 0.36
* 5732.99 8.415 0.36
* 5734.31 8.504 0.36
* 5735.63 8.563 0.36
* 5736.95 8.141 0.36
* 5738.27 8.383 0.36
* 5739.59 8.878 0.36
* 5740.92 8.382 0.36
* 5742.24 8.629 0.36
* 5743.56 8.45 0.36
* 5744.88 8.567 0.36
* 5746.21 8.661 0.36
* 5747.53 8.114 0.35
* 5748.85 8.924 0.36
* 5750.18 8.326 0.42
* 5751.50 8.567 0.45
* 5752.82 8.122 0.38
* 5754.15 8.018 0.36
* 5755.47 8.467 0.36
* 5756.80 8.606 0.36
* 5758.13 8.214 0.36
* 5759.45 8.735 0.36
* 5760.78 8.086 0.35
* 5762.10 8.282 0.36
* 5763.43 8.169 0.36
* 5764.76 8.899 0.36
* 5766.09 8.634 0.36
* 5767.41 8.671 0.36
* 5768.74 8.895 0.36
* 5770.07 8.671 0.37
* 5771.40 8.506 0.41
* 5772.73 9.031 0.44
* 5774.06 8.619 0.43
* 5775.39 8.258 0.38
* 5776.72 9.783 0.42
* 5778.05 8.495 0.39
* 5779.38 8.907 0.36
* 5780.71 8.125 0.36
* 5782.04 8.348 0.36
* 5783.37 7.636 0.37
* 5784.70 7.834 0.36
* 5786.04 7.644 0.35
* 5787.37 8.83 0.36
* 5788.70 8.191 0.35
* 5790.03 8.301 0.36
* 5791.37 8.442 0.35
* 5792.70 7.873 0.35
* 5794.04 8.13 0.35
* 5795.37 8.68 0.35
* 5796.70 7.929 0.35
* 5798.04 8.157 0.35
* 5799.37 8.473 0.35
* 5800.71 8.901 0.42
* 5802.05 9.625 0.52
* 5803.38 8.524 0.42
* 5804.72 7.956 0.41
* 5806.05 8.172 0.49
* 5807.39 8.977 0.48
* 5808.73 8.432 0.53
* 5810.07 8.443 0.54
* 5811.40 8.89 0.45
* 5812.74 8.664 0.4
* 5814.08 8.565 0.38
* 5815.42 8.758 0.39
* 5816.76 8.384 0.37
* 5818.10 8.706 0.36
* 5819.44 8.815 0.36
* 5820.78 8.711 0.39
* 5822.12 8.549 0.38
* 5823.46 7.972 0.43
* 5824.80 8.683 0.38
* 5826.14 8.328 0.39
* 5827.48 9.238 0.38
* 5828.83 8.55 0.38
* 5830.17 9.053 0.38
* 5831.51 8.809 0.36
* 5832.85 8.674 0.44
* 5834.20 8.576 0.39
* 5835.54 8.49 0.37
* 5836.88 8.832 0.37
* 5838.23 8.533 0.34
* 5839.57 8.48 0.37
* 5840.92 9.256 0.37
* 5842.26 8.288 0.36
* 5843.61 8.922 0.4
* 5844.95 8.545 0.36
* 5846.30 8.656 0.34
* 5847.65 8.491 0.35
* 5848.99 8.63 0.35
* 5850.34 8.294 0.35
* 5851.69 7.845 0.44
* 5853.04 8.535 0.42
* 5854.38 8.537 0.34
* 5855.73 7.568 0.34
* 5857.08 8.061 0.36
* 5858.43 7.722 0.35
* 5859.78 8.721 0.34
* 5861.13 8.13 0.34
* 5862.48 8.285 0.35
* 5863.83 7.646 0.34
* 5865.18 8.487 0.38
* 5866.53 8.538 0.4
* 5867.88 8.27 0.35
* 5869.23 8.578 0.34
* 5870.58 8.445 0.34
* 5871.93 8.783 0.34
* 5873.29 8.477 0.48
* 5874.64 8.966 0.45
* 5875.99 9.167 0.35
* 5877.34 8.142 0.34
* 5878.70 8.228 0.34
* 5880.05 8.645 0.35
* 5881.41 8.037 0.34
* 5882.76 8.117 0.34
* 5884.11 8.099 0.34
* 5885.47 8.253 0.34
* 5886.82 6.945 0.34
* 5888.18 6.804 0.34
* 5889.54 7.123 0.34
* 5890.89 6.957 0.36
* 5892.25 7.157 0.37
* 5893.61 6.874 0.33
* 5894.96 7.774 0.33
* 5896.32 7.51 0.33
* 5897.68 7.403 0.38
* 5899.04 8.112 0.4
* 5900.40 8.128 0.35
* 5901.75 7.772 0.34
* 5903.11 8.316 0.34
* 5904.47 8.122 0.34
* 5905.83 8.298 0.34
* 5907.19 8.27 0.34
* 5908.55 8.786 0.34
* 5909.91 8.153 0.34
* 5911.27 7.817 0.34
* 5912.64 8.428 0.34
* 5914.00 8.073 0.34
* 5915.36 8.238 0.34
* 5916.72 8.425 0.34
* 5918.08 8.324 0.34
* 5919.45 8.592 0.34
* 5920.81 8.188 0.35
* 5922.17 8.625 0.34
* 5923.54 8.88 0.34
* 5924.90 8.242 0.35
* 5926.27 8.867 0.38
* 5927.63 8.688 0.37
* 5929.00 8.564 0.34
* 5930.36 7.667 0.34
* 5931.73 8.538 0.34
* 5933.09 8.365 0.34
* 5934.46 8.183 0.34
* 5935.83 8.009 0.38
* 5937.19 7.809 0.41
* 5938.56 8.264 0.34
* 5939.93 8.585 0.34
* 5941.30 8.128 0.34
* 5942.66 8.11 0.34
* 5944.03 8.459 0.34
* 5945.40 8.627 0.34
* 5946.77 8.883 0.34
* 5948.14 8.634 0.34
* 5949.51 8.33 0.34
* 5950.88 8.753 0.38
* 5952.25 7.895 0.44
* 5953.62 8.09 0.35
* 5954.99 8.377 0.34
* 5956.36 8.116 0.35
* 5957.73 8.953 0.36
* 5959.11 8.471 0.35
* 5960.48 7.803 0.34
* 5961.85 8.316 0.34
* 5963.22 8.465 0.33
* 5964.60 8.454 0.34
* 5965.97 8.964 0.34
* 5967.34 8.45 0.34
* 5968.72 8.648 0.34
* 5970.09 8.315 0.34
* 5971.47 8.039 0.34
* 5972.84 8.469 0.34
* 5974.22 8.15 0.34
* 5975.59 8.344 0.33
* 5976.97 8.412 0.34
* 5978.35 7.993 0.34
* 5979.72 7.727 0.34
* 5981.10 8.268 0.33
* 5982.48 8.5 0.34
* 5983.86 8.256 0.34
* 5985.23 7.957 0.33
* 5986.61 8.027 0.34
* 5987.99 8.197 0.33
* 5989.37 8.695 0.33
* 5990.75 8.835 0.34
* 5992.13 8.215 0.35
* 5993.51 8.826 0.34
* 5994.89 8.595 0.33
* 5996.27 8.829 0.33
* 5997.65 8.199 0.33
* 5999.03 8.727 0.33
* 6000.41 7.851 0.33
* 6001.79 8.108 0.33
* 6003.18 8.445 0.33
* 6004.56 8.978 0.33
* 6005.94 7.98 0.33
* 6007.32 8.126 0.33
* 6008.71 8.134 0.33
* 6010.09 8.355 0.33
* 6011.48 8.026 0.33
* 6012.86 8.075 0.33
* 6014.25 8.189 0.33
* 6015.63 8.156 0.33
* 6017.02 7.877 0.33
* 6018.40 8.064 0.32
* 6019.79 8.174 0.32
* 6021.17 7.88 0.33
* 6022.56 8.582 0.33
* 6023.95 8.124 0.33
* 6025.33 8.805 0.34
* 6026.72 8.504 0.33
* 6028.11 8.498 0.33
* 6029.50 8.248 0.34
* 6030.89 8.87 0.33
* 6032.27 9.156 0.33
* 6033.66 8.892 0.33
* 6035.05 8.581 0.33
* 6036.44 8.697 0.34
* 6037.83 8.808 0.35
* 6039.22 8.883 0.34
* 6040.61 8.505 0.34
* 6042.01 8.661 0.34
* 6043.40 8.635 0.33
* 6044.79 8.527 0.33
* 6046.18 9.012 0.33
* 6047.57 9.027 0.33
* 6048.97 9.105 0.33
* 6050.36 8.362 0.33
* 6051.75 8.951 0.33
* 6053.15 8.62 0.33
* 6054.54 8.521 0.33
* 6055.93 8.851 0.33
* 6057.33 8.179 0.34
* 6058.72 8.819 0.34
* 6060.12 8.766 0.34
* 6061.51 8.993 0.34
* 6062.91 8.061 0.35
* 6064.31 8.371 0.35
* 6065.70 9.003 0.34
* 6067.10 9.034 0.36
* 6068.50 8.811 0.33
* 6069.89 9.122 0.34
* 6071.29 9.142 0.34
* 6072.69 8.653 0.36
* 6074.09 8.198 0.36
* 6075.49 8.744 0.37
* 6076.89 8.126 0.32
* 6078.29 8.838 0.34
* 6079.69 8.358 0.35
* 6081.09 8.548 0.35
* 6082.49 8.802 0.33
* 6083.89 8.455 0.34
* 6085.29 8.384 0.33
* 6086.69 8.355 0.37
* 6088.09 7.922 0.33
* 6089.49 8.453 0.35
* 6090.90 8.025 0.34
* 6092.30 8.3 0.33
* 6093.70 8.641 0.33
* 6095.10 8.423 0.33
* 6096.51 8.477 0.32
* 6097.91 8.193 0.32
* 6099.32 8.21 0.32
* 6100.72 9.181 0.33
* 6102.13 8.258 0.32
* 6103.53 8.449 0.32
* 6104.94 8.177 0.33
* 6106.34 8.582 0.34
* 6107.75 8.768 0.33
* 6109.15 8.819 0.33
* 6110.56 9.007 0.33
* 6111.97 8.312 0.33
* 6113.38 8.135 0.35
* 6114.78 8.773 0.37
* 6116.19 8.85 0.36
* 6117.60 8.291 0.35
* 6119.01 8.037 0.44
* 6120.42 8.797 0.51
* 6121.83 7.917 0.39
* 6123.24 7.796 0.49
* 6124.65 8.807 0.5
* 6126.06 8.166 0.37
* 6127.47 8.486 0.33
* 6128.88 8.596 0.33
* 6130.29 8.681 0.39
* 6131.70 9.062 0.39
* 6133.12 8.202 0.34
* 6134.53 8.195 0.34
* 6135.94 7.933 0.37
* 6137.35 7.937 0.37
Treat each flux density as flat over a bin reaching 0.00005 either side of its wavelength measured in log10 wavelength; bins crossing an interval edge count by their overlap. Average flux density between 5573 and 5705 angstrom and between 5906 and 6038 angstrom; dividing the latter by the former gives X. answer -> 1.0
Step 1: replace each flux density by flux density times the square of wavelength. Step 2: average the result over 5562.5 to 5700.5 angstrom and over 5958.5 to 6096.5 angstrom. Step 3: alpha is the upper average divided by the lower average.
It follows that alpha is 1.20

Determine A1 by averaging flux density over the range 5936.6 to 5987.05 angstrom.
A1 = 8.33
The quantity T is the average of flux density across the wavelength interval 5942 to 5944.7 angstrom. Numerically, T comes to 8.28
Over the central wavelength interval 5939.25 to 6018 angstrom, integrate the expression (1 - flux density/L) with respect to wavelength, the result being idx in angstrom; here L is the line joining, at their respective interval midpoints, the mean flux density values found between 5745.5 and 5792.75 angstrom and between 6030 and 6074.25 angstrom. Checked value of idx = 3.01 angstrom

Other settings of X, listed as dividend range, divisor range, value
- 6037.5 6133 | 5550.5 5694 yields 1.06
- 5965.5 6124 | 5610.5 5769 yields 1.03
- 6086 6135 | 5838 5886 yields 1.00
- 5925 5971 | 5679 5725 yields 1.01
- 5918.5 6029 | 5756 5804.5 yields 0.99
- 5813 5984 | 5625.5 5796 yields 1.00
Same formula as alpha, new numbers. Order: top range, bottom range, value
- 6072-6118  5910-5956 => 1.07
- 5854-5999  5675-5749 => 1.06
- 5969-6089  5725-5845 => 1.08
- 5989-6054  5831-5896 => 1.09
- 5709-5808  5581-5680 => 1.09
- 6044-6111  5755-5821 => 1.11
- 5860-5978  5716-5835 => 1.01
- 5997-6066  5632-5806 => 1.13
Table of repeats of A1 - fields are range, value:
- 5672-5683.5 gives 8.3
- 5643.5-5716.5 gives 8.16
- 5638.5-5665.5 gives 8.12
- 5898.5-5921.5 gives 8.24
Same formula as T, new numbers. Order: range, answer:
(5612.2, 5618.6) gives 7.72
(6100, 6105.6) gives 8.52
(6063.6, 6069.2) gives 8.81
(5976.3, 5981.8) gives 8.1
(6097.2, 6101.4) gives 8.53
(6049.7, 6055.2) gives 8.62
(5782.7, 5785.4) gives 7.72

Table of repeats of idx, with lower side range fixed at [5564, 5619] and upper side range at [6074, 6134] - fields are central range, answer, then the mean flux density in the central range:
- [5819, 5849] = -1.45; 8.66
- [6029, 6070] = -1.54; 8.73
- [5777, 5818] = -0.99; 8.43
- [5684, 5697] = -0.02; 8.16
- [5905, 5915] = 0.07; 8.25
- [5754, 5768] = -0.42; 8.45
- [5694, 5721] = -0.69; 8.37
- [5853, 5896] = 1.21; 8.05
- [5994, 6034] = 0.15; 8.36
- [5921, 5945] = -0.06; 8.35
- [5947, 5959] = -0.10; 8.41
